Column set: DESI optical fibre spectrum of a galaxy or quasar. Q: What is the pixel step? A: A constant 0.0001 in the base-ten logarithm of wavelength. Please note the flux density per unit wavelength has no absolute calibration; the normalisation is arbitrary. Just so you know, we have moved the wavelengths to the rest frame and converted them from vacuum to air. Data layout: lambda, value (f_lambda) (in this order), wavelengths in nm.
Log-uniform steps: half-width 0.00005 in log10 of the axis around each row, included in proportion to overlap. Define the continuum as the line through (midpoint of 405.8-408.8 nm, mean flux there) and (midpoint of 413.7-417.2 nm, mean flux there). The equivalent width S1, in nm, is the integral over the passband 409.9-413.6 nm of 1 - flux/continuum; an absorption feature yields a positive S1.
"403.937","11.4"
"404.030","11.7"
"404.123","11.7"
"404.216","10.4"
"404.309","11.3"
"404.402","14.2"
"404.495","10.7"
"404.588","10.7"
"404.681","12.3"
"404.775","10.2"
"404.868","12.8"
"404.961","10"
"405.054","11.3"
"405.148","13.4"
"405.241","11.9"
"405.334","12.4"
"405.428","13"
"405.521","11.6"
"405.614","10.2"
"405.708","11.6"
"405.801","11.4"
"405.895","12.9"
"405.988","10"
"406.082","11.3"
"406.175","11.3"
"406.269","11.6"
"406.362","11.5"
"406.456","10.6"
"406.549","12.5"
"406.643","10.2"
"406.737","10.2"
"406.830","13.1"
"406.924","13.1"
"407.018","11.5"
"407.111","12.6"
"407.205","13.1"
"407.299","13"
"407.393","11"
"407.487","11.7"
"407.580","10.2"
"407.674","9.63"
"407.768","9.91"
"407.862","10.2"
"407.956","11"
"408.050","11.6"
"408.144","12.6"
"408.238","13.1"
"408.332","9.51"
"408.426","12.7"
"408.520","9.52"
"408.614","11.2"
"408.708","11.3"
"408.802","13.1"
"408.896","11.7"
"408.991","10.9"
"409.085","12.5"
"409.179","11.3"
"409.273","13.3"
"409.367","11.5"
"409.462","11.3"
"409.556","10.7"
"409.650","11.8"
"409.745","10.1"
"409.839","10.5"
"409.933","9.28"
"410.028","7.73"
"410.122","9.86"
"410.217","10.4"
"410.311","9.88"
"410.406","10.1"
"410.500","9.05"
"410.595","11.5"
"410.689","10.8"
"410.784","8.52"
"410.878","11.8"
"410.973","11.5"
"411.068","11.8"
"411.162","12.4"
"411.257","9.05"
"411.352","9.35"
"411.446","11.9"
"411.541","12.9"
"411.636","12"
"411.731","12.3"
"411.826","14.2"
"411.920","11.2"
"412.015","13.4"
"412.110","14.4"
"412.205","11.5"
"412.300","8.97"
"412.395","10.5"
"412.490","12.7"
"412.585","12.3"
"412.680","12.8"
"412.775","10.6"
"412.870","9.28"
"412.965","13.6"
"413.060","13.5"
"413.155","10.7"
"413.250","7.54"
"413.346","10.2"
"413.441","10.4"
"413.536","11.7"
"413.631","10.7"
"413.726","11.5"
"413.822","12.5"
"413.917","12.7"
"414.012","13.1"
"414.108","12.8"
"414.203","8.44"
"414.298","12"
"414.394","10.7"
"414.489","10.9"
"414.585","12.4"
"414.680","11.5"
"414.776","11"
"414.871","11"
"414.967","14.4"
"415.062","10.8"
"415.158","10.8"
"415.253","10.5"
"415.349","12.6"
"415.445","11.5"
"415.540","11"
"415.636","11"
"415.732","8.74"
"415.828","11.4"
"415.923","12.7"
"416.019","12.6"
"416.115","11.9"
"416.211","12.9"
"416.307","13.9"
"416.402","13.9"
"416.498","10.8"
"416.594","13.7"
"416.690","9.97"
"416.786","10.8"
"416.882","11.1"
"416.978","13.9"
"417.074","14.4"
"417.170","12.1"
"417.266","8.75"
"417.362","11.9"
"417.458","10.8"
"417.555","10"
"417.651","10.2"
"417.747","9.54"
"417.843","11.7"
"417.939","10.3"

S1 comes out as 0.18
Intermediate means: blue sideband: 11.4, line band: 11.1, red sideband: 11.8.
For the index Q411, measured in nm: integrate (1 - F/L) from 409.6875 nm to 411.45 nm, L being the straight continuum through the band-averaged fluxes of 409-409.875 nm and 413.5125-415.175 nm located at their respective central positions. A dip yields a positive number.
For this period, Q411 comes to 0.187 nm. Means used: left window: 11.4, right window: 11.6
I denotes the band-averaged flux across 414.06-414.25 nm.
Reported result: 10.6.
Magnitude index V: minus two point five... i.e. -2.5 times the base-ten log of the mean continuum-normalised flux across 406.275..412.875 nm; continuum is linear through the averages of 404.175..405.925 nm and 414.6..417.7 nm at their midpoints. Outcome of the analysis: 0.04 mag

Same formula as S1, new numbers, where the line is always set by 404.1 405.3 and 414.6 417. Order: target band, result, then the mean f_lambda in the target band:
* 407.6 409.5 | 0.048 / 11.4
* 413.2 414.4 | 0.064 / 11.1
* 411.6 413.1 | -0.045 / 12.1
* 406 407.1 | 0.011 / 11.5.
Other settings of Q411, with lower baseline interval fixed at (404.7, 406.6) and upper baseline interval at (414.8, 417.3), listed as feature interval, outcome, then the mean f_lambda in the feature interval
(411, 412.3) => -0.02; 11.9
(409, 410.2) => 0.09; 10.8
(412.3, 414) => 0.06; 11.3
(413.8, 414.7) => 0.01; 11.7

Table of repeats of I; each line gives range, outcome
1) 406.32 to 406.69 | 11.2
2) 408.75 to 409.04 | 11.9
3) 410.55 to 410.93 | 10.7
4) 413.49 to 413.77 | 11.3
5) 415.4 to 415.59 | 11.3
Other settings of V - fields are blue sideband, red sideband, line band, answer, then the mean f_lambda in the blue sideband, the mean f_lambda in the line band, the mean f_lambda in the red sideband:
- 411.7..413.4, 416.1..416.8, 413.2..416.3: 0.058 mag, 11.6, 11.4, 12.3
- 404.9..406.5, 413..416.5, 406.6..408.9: 0.007 mag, 11.5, 11.5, 11.6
